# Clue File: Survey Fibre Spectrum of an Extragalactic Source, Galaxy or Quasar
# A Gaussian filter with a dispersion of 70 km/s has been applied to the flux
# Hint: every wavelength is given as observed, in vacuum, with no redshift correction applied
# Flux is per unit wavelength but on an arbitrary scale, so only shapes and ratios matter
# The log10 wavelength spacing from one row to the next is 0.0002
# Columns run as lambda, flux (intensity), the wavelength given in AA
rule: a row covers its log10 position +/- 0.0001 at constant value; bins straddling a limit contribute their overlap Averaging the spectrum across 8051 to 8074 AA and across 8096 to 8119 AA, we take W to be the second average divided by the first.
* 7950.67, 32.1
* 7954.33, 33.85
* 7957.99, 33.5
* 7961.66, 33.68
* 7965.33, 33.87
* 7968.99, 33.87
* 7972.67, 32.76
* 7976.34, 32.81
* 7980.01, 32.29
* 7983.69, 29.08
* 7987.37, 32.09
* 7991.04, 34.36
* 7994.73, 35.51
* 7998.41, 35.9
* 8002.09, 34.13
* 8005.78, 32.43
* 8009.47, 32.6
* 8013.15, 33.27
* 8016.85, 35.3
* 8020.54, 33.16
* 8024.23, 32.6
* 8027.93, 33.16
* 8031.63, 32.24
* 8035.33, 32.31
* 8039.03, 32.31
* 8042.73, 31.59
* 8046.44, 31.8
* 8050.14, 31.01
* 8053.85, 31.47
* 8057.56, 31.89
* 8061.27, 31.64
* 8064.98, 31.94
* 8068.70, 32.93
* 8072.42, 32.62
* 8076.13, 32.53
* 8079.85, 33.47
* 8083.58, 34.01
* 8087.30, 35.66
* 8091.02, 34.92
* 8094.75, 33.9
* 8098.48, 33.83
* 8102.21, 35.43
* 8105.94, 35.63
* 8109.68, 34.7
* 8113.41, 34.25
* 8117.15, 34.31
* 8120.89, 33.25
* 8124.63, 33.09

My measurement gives 1.08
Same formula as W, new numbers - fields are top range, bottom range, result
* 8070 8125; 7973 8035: 1.03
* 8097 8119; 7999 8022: 1.03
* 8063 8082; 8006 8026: 0.98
